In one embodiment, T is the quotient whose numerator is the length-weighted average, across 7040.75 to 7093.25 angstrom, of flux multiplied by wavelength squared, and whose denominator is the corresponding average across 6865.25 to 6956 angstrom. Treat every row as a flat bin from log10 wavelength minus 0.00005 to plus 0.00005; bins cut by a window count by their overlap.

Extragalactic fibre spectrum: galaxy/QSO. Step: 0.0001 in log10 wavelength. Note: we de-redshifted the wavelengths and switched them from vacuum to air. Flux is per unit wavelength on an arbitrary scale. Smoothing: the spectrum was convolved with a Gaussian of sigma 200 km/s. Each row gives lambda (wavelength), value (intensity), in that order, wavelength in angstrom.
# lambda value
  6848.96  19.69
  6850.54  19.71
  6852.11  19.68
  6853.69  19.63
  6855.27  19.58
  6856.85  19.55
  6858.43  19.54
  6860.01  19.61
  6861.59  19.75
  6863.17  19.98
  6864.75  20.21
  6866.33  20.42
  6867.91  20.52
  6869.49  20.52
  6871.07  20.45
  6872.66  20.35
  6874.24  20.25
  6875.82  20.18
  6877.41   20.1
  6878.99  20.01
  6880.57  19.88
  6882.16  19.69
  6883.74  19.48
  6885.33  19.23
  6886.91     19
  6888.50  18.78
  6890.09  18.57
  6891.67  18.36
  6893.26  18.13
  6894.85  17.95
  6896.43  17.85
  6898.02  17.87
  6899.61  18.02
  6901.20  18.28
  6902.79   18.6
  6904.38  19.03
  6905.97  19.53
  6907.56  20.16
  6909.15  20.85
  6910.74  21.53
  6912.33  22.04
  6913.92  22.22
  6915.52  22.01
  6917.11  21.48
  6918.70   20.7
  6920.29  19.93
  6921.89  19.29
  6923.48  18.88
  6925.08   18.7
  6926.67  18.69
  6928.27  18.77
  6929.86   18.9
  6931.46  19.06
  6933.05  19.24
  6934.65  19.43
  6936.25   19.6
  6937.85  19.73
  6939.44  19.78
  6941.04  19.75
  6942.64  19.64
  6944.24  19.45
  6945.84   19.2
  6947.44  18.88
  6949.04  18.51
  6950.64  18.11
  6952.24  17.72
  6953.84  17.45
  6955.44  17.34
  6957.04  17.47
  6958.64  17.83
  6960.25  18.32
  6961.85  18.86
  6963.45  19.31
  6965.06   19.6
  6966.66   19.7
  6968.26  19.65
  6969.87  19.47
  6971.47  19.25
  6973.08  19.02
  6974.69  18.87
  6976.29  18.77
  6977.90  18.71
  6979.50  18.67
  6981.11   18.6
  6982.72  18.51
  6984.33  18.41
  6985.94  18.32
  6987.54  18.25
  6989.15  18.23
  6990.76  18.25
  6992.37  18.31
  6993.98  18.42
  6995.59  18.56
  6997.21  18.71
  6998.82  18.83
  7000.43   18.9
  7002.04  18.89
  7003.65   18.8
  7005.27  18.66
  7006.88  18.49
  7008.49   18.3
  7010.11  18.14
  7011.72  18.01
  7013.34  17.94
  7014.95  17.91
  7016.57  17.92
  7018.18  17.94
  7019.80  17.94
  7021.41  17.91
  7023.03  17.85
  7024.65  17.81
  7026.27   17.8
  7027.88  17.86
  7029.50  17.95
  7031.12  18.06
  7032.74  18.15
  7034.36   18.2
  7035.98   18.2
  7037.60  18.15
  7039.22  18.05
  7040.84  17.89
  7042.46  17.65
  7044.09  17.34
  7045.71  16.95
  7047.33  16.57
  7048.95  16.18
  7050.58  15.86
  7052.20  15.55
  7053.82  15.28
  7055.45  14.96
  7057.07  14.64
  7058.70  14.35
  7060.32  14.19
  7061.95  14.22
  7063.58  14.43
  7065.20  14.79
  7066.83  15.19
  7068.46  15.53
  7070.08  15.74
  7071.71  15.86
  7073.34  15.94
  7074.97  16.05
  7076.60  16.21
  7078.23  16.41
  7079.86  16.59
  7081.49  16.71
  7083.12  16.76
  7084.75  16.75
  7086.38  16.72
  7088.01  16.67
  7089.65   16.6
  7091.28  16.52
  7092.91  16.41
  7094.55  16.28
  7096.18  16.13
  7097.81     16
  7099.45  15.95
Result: 0.9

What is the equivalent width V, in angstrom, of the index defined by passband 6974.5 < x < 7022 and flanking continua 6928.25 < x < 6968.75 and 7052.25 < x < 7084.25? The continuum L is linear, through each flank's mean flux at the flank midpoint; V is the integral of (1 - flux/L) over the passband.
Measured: -2.5 angstrom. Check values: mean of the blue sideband 18.9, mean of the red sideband 15.5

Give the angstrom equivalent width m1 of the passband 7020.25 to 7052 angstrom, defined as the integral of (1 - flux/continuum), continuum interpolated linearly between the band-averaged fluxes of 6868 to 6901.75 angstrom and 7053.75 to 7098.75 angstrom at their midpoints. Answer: -2.0 angstrom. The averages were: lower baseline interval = 19.2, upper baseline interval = 15.8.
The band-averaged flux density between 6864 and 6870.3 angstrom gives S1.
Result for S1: 20.4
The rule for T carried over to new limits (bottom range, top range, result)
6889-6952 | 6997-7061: 0.93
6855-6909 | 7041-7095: 0.87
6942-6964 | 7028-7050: 0.98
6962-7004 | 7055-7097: 0.86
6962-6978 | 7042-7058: 0.85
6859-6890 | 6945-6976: 0.96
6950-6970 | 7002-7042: 1.00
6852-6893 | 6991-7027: 0.96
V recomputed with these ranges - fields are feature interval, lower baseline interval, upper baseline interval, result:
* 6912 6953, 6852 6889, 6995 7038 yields -0.9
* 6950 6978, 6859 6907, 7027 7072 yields -1.2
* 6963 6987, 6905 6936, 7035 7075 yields -0.7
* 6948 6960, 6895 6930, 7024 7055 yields 0.7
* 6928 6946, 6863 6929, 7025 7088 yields -0.5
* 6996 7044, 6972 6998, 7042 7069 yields -3.3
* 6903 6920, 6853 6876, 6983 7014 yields -1.2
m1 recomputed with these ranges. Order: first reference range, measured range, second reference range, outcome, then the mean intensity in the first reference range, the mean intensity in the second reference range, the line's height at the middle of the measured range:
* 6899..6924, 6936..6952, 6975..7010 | 0.3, 20.2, 18.5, 19.5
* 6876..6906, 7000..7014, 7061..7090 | -1.2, 18.9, 15.9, 17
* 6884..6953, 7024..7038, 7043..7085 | -1.2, 19.3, 15.7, 16.5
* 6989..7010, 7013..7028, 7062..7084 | -0.1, 18.6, 15.8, 17.8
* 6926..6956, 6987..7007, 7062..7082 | -1.2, 18.9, 15.7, 17.5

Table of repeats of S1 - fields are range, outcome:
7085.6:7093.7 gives 16.6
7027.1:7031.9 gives 17.9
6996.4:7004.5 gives 18.8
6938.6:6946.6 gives 19.6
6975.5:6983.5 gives 18.6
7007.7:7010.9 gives 18.2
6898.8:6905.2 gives 18.5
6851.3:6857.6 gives 19.6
